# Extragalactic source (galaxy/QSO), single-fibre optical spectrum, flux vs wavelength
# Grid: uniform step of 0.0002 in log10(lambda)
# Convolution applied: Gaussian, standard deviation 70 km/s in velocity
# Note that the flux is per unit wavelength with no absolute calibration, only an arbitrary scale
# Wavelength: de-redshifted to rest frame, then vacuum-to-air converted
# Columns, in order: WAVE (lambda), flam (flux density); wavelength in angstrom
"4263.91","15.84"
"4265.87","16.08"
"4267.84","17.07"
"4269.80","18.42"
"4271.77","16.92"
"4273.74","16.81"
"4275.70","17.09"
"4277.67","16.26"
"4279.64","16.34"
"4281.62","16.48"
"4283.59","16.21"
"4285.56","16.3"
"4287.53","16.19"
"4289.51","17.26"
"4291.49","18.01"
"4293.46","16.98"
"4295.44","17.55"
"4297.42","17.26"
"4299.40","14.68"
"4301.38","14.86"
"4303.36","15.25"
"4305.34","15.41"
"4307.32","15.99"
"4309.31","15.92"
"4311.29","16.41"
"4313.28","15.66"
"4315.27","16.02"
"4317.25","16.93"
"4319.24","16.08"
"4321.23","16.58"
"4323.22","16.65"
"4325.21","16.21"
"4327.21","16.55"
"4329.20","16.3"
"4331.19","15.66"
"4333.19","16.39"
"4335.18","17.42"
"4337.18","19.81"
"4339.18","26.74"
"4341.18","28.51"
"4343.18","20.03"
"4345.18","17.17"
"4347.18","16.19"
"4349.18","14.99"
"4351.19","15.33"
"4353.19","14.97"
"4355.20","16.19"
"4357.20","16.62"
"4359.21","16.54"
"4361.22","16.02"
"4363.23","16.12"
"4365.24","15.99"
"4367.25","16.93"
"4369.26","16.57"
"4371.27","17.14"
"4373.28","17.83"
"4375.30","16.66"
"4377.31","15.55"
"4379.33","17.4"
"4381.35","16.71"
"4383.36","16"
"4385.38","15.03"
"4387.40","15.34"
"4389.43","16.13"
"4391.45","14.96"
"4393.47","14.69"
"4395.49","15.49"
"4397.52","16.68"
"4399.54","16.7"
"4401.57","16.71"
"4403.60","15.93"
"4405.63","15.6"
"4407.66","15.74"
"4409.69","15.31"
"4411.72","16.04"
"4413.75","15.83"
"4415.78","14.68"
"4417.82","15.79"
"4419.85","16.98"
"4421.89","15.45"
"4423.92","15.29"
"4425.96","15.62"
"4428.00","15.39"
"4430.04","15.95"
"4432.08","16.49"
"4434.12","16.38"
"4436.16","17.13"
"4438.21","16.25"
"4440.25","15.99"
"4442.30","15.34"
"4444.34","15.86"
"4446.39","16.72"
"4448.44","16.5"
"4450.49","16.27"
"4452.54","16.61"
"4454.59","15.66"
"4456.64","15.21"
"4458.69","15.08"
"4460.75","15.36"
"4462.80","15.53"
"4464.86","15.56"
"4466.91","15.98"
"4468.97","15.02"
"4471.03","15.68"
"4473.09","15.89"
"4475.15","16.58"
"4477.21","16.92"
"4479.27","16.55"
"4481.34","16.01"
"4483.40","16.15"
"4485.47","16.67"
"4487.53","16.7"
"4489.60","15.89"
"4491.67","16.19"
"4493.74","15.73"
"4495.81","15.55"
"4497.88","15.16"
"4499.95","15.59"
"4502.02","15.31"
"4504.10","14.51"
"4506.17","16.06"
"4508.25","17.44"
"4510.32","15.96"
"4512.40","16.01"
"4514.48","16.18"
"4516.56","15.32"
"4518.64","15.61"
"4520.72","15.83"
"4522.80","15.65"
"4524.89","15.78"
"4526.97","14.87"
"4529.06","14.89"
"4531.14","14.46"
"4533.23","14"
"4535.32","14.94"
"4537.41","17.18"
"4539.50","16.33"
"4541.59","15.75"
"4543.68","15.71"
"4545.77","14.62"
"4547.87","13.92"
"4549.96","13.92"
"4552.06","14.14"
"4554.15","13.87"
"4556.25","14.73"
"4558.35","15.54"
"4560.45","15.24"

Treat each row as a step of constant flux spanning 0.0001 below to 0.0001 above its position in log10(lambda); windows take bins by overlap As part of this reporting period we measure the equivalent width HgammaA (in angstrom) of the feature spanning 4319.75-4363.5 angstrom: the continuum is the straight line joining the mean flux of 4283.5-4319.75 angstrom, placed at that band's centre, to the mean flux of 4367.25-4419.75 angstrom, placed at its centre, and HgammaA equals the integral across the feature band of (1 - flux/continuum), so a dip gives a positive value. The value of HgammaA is -3.8 angstrom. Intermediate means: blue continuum 16.3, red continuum 16.1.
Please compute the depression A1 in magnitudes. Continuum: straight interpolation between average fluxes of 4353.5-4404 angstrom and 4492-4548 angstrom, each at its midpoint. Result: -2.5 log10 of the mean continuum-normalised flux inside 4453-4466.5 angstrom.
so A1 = 0.02 mag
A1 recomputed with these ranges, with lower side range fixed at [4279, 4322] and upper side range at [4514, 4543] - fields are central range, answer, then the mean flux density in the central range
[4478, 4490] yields -0.049 mag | 16.4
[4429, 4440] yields -0.040 mag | 16.4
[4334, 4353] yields -0.197 mag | 19.3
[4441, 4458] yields -0.017 mag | 16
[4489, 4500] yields -0.006 mag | 15.7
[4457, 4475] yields 0.010 mag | 15.6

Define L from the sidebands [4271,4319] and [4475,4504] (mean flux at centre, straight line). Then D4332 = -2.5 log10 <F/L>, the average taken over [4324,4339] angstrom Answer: -0.07 mag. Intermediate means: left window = 16.4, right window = 16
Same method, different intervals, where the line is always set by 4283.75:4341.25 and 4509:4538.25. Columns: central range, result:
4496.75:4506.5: 0.03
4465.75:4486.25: -0.02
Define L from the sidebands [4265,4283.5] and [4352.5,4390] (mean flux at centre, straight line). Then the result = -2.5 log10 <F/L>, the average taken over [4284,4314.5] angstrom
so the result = 0.03 mag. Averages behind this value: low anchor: 16.8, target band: 16.2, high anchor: 16.3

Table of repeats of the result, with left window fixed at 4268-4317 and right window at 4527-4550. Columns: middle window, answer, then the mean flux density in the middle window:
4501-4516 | -0.04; 15.9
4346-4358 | 0.03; 15.7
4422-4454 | -0.03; 16.1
